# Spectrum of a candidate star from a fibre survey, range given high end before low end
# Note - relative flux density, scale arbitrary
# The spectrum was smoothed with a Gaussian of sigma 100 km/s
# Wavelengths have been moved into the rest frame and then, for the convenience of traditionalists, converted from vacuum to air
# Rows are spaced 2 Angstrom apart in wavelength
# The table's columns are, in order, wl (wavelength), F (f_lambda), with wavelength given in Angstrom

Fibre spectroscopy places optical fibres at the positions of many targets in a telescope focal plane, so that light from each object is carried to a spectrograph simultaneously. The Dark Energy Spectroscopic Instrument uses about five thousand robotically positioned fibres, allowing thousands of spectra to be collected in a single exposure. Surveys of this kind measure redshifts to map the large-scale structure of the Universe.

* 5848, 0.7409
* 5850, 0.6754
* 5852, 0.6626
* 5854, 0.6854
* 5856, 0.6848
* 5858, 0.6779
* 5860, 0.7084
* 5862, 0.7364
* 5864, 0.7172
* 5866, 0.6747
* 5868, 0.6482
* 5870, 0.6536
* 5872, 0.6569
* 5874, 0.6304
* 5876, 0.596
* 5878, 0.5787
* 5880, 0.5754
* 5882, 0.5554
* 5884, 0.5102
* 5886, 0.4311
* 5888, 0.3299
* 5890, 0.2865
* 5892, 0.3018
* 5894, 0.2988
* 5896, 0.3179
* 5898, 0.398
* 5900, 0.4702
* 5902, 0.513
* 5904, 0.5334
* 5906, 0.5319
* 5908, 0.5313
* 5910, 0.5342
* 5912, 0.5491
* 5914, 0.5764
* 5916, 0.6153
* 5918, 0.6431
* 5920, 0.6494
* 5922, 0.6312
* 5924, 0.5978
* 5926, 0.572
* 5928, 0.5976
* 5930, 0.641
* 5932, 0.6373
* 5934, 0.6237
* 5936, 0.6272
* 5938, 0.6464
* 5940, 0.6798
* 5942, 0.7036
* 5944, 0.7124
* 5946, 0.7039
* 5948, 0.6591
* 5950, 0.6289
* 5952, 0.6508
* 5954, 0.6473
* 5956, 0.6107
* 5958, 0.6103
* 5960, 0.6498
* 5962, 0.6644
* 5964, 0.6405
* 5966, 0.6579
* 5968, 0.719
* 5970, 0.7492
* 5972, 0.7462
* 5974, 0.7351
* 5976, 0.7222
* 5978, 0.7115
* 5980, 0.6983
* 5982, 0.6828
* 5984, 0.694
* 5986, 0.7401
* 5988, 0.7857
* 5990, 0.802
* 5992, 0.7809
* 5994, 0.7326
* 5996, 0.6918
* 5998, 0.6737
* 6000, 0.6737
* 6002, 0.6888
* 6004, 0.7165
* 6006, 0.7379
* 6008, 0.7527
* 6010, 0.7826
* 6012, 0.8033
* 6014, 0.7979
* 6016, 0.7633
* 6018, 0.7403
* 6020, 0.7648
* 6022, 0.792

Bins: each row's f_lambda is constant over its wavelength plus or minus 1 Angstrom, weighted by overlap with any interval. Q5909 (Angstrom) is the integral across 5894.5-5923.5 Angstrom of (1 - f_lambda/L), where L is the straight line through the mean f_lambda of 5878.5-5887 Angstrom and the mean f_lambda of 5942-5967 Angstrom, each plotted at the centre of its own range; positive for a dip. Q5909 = 2.0 Angstrom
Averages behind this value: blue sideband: 0.522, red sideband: 0.655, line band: 0.532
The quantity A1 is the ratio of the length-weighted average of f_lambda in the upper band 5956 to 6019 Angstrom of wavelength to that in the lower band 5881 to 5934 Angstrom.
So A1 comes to 1.40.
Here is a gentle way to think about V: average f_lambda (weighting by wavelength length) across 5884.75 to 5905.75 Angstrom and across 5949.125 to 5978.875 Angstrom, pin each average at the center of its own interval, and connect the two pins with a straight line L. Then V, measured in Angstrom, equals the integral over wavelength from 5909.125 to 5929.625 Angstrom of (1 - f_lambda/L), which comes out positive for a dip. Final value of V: -4.38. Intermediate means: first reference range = 0.395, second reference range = 0.676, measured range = 0.598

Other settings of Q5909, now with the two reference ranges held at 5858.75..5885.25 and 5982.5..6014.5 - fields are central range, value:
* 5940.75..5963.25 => 1.33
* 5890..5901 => 5.09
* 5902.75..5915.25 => 2.26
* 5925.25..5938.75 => 1.22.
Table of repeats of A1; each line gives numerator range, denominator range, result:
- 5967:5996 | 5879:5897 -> 1.83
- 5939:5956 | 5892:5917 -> 1.39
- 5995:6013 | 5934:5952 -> 1.09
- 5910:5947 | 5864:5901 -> 1.26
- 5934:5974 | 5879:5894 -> 1.60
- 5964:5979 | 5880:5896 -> 1.81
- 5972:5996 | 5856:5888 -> 1.19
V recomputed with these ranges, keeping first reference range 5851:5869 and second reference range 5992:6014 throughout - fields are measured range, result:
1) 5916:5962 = 4.5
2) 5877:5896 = 7.4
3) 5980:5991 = -0.2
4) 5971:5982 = 0.1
